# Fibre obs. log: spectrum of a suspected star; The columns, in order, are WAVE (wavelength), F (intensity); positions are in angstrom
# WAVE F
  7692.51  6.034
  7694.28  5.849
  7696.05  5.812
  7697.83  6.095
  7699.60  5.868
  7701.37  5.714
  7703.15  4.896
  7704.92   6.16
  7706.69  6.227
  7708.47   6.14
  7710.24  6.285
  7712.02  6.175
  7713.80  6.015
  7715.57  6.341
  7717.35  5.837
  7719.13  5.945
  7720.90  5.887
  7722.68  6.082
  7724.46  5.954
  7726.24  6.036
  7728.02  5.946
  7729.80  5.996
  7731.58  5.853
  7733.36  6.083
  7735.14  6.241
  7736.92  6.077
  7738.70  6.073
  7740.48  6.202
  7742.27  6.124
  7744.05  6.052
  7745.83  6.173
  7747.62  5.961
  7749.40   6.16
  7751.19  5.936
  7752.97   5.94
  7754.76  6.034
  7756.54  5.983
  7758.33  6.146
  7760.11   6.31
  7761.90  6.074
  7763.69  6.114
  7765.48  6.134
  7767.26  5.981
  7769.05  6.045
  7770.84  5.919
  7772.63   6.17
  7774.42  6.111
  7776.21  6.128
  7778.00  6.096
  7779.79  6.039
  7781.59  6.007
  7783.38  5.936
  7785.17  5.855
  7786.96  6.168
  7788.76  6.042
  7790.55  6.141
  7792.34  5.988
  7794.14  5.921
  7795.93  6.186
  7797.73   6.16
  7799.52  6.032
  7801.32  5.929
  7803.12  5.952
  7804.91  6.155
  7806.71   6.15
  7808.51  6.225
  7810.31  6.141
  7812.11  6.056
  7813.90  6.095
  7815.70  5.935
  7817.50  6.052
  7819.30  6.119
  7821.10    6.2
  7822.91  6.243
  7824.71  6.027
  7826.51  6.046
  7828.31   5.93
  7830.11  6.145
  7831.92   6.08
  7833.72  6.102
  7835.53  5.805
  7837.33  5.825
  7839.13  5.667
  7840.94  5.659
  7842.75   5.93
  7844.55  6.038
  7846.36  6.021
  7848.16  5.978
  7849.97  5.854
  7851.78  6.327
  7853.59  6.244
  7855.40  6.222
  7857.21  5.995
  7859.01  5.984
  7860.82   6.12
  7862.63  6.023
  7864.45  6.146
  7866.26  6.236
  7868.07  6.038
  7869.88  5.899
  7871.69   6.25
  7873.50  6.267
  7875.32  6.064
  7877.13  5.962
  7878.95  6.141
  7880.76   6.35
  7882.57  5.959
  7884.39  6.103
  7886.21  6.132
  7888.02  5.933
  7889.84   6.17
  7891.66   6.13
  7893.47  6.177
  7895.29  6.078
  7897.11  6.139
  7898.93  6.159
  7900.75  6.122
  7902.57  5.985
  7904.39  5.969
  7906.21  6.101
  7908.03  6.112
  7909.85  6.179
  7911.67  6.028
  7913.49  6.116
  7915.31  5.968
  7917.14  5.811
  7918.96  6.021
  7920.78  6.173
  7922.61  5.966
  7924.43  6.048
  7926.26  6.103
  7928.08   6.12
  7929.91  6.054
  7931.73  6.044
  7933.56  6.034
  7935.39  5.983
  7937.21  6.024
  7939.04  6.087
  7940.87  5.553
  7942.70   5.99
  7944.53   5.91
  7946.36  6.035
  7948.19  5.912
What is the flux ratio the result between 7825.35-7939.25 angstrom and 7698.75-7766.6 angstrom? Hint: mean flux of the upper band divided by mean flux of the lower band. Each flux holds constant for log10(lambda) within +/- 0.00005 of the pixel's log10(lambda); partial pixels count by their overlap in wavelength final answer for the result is 1.00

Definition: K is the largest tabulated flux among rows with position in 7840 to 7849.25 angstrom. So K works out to 6.038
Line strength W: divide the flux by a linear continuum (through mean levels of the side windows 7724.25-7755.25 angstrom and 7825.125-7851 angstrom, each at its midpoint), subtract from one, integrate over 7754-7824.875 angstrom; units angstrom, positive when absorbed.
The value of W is -0.98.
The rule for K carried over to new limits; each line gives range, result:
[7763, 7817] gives 6.225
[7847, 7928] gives 6.35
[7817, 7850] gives 6.243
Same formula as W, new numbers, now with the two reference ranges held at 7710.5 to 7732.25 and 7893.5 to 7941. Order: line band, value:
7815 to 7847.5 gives 0.2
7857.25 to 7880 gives -0.2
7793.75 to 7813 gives -0.2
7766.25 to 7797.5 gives -0.1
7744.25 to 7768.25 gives -0.2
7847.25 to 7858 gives -0.1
